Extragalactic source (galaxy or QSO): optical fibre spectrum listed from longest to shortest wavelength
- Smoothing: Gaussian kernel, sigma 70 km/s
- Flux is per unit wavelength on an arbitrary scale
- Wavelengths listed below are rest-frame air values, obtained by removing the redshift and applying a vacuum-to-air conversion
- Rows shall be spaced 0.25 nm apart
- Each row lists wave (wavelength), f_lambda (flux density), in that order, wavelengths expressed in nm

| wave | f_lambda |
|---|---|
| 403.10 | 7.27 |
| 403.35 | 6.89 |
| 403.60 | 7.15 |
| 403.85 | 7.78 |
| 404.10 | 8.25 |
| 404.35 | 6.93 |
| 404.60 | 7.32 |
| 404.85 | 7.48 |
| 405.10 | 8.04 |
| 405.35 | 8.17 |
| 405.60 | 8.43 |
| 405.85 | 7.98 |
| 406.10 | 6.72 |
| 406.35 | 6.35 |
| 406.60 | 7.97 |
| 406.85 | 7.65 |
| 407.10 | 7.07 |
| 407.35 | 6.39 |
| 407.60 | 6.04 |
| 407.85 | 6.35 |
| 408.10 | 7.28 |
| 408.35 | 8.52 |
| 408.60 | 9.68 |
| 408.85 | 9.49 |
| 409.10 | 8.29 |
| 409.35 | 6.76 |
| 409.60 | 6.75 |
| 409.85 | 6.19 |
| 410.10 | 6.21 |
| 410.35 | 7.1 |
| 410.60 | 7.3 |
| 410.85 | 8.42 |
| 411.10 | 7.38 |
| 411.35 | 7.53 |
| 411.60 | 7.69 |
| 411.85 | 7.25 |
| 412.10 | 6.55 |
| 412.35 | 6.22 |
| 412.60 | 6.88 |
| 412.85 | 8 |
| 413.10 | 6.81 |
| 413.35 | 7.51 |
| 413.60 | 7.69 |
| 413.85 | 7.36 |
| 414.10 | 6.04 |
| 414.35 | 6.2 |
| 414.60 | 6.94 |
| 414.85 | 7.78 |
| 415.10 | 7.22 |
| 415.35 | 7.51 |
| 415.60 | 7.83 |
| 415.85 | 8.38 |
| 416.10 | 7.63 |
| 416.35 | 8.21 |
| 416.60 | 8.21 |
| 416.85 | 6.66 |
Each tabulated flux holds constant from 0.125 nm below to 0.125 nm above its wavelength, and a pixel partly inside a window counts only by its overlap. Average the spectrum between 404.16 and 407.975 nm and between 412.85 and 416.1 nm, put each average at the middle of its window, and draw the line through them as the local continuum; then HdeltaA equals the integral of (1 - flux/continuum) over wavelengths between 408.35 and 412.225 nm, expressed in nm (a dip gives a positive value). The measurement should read -0.13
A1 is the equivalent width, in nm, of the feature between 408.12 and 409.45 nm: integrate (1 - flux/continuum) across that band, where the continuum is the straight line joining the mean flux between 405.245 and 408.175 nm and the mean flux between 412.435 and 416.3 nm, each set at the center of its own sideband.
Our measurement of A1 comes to -0.23 nm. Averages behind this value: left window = 7.19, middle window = 8.48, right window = 7.32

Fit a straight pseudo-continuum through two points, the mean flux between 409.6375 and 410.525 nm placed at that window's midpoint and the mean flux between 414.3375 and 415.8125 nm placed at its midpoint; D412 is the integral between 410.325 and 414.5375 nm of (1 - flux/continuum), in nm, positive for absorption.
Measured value -0.14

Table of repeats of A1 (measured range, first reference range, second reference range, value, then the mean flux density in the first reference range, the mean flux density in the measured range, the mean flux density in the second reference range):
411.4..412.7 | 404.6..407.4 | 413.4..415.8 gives 0.06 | 7.5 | 6.95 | 7.22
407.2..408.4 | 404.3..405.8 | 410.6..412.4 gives 0.12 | 7.78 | 6.82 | 7.34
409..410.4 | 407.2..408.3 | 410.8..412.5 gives 0.02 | 6.66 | 6.85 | 7.24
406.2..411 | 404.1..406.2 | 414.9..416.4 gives 0.22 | 7.68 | 7.36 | 7.78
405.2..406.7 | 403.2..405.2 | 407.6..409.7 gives 0.00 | 7.47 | 7.6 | 7.79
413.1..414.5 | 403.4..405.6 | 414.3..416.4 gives 0.11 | 7.66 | 6.95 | 7.54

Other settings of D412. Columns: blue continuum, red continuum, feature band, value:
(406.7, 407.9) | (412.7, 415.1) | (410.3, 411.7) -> -0.12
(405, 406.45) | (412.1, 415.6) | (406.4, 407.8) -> 0.11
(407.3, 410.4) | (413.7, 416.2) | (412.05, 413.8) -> 0.04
